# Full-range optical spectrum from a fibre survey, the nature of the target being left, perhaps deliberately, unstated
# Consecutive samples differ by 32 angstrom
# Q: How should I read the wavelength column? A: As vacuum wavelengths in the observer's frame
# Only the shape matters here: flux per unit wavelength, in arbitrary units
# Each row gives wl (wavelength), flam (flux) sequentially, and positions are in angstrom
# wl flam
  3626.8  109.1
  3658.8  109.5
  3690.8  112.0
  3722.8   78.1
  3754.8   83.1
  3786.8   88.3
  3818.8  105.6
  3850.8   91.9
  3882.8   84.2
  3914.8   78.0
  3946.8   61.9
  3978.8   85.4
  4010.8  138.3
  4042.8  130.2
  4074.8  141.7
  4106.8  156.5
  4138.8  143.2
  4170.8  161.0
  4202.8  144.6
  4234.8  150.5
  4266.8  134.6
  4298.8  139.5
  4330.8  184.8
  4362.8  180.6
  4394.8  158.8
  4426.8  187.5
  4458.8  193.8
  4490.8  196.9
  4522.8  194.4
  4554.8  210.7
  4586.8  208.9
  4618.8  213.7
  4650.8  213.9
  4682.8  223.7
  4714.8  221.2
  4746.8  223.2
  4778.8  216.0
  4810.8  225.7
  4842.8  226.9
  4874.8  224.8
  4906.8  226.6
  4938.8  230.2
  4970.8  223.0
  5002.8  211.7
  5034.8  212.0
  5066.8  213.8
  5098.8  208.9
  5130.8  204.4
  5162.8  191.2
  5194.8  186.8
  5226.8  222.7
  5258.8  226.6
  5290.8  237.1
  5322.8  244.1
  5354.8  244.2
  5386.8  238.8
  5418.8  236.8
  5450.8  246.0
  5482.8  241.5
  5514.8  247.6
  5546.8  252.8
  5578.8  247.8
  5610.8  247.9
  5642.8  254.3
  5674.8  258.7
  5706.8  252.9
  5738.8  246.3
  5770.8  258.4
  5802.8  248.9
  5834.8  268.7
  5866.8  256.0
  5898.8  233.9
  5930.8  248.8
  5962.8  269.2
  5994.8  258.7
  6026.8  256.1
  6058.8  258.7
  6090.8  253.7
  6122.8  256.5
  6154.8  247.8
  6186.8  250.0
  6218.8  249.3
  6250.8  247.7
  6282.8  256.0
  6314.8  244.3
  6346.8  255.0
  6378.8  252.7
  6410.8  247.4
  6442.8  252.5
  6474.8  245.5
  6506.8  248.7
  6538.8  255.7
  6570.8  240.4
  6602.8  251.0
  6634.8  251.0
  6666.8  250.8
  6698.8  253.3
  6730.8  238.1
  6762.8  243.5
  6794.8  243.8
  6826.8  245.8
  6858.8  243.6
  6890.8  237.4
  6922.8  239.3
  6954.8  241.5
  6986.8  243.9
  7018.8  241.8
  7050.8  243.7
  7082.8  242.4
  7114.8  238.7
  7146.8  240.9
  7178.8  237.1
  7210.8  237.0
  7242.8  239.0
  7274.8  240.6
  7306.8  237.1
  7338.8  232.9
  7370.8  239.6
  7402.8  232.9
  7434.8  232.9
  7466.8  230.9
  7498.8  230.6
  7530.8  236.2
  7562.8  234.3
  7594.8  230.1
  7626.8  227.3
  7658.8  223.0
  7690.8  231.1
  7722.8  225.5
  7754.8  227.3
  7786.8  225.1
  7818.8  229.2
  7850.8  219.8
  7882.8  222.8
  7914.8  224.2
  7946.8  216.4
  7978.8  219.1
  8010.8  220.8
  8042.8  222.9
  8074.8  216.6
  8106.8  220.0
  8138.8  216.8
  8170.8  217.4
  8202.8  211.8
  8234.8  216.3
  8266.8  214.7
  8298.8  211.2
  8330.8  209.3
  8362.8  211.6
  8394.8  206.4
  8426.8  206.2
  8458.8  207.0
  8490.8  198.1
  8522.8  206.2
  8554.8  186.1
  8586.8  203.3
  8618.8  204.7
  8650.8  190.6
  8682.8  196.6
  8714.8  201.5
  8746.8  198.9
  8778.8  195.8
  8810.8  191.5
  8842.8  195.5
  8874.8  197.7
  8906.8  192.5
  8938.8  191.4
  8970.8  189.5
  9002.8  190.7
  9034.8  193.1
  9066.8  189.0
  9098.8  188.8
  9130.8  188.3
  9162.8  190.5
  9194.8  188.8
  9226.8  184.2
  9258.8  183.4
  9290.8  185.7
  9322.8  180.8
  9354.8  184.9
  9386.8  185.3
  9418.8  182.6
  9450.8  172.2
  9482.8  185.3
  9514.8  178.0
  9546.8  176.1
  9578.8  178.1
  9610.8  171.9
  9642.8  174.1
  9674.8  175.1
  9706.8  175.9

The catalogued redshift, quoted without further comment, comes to 0.00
